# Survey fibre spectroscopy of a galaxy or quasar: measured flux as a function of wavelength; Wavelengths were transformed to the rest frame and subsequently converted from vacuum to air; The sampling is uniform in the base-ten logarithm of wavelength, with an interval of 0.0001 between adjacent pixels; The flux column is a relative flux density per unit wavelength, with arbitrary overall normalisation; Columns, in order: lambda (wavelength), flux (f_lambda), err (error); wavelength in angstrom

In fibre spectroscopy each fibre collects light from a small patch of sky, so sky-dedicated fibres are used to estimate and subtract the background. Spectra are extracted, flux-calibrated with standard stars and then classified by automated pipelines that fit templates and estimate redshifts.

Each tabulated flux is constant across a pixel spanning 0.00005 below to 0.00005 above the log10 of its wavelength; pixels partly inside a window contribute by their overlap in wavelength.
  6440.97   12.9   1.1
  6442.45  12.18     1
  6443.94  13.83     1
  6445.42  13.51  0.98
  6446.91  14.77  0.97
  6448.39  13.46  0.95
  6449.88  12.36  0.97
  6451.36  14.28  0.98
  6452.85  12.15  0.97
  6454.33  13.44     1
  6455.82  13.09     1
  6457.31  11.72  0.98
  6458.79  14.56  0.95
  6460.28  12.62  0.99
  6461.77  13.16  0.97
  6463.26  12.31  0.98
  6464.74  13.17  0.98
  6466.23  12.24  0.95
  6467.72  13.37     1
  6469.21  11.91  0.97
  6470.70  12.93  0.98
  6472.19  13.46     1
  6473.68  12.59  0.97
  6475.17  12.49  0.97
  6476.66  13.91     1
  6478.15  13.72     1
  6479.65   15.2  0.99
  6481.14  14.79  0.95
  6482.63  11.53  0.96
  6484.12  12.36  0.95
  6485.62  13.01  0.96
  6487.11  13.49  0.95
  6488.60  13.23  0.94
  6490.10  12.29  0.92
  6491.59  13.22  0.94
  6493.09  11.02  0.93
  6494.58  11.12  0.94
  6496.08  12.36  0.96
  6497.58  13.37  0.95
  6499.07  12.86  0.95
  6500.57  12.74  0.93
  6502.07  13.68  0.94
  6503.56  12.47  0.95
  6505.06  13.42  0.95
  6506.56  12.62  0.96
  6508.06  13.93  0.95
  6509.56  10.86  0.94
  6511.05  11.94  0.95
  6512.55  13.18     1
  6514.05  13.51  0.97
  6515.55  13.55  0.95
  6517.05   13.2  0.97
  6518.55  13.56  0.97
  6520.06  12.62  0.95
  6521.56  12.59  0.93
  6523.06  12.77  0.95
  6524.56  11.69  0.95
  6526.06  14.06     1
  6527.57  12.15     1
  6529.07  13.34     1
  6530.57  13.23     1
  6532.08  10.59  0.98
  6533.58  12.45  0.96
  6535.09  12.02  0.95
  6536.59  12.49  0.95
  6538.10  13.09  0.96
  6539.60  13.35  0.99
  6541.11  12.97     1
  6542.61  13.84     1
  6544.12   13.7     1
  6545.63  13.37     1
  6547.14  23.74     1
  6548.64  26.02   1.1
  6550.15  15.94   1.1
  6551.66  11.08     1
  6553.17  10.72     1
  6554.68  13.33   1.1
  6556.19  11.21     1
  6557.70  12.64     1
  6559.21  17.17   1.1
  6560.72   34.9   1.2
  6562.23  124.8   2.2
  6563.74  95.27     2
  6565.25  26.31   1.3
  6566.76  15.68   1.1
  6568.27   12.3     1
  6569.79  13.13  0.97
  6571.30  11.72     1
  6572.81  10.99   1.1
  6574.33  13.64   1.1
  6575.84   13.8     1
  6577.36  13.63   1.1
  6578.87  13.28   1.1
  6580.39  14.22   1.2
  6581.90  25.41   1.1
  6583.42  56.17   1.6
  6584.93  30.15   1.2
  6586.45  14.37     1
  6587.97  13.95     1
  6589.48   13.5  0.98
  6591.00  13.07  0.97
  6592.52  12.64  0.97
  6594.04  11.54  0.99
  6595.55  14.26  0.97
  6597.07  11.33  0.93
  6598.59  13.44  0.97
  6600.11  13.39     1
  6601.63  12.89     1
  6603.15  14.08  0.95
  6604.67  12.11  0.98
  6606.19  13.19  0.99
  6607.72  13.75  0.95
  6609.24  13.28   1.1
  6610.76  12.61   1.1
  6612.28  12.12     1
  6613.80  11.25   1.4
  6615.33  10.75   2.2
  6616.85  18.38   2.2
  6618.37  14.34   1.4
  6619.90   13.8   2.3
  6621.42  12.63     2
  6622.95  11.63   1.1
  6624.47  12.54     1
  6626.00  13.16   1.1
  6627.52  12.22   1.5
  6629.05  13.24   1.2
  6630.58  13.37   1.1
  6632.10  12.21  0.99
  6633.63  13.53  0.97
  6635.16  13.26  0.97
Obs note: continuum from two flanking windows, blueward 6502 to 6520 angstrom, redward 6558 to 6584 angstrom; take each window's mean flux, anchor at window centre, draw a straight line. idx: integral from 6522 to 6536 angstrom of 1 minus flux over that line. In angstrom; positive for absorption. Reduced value 4.2 angstrom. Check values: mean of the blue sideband 13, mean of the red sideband 29.6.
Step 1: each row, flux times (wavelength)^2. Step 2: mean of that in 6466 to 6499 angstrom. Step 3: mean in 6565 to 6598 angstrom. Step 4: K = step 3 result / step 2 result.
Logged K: 1.3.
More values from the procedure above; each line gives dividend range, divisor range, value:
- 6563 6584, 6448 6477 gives 1.89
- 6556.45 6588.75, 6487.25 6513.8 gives 2.22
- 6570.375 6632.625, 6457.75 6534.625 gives 1.19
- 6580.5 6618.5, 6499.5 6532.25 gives 1.28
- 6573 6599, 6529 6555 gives 1.24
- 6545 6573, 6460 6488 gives 2.10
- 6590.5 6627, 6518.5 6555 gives 0.96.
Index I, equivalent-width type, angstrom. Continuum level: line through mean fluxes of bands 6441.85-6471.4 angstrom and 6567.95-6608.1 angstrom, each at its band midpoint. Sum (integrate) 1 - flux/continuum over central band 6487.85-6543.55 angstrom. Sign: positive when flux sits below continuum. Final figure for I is 6.1 angstrom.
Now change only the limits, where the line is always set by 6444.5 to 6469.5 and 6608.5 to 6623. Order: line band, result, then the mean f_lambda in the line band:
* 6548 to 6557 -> -1.0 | 14.5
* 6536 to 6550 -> -2.9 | 15.9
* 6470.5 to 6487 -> -0.2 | 13.3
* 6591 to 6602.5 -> 0.3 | 12.8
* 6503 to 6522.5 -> 0.3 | 12.9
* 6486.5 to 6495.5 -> 0.5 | 12.4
